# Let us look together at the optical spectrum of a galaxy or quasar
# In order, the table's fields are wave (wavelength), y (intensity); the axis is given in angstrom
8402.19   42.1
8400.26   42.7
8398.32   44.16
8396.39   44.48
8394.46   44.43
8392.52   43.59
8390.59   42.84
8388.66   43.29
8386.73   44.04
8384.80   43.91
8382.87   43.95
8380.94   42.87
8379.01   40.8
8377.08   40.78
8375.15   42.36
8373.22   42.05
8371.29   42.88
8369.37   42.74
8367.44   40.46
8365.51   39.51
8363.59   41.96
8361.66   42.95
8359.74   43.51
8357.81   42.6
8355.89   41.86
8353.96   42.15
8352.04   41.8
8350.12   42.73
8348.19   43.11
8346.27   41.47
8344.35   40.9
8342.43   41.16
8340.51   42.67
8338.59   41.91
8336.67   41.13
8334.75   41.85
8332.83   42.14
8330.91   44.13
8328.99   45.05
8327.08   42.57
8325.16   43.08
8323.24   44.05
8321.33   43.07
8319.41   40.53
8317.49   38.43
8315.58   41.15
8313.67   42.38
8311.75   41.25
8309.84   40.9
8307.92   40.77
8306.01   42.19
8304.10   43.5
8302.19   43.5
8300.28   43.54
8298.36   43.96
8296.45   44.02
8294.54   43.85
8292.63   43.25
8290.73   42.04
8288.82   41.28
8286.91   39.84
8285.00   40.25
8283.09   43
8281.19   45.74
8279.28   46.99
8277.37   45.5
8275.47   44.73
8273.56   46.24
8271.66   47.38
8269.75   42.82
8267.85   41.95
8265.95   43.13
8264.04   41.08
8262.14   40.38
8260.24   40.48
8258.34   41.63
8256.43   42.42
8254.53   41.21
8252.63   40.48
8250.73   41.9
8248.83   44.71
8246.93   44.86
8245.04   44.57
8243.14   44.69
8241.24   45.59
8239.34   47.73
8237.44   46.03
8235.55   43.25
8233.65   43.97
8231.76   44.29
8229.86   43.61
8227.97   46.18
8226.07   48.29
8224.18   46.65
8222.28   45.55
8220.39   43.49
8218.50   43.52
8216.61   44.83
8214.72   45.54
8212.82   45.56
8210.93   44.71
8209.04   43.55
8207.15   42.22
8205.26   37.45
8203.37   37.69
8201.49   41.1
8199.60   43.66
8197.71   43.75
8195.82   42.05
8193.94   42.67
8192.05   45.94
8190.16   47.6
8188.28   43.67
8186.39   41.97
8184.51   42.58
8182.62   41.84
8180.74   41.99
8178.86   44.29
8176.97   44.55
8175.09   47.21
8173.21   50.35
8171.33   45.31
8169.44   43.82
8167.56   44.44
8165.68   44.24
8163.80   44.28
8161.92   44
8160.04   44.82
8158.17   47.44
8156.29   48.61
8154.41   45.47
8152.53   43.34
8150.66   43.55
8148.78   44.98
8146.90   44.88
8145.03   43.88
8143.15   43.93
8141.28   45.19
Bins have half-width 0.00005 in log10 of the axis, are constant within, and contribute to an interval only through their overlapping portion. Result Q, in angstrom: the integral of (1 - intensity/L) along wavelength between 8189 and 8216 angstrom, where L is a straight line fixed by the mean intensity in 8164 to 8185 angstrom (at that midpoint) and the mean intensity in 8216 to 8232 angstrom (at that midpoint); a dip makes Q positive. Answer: 1.1 angstrom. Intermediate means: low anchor 44.6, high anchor 45.2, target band 43.1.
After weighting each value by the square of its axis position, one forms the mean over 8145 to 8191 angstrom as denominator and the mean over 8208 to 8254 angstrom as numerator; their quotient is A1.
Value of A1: 1.0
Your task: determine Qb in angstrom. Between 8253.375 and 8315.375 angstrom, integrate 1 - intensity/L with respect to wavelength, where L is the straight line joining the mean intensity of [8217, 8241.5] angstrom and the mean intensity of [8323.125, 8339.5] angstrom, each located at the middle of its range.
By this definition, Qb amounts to 1.5 angstrom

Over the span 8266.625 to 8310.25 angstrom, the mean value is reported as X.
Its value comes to 43.4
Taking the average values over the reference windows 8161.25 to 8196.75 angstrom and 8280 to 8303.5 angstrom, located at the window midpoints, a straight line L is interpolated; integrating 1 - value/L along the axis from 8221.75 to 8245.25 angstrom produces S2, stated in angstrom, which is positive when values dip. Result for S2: -1.0 angstrom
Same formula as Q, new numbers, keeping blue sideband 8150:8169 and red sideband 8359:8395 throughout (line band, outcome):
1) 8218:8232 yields -0.32 angstrom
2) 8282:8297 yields 0.47 angstrom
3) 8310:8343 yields 0.76 angstrom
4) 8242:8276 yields 0.67 angstrom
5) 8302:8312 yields 0.32 angstrom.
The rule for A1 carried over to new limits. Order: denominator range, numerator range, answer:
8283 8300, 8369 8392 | 1.03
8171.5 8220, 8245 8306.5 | 1.01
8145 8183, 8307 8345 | 0.97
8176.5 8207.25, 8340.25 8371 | 1.02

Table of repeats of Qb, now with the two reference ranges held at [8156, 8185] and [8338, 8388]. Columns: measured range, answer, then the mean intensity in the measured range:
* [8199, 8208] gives 0.85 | 40.3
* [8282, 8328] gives 0.89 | 42.2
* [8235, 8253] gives -0.26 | 44.5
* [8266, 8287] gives -0.36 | 44.2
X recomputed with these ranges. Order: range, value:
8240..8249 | 45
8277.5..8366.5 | 42.4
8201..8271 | 43.5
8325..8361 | 42.4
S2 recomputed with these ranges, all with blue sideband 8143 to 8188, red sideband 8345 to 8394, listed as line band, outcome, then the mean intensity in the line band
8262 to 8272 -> 0.2 angstrom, 42.7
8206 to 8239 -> -0.6 angstrom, 44.8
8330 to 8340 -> 0.1 angstrom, 42.2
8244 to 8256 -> 0.2 angstrom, 43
